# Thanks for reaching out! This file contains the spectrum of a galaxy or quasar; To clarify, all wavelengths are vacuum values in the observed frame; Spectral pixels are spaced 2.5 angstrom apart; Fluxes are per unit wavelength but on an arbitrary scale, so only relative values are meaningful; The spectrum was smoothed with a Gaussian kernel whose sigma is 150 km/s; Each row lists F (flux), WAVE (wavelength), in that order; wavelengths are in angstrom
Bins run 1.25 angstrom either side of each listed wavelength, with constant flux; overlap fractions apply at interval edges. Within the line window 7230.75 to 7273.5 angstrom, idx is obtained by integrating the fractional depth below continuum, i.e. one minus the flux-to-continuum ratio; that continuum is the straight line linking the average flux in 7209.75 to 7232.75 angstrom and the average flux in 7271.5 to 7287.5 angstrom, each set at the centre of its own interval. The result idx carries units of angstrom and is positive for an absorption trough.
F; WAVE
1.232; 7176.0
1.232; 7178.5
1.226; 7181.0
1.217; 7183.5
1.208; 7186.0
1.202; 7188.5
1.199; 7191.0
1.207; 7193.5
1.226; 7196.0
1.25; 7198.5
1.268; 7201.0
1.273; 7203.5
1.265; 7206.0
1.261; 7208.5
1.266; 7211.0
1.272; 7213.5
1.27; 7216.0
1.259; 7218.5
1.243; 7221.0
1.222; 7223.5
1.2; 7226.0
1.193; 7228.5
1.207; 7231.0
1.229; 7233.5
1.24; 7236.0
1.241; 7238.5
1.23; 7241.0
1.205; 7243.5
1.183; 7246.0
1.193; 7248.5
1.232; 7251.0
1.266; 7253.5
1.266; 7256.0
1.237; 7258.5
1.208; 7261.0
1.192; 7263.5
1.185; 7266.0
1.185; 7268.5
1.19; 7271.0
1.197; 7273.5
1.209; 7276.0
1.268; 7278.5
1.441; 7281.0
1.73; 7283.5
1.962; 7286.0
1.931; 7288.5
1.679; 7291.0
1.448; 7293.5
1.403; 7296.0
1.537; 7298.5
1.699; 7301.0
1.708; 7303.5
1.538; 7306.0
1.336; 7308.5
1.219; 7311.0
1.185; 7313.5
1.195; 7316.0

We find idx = 4.3 angstrom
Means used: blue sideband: 1.24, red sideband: 1.46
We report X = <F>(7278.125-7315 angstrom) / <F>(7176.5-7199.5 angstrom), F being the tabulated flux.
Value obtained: 1.3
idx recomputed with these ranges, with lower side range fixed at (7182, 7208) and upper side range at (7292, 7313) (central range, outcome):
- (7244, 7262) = 1.83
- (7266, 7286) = 0.98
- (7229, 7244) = 1.16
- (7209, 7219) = 0.07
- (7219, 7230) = 0.69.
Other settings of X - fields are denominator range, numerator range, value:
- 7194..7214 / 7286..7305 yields 1.31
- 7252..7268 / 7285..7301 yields 1.35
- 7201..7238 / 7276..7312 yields 1.25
